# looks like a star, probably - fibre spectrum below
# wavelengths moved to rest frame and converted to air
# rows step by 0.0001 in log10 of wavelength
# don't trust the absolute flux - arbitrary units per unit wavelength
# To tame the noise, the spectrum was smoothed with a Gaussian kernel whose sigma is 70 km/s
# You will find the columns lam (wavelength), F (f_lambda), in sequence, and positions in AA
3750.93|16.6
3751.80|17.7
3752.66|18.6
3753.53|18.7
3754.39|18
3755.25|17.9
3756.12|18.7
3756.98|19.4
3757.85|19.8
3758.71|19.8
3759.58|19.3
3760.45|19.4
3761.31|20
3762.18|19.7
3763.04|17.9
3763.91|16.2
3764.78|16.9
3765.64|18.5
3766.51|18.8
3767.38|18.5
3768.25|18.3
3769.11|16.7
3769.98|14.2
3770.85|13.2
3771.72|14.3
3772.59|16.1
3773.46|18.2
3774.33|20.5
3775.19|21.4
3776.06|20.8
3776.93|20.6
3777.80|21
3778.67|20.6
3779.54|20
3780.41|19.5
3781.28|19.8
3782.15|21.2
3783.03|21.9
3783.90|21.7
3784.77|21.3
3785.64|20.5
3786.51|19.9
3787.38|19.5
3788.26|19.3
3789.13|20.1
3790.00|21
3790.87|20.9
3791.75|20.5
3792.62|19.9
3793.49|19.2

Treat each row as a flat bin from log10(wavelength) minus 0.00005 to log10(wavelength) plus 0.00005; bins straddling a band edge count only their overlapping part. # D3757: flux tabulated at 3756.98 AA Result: 19.4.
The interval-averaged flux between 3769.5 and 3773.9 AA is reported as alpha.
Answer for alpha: 15.2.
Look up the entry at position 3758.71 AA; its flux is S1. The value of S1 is 19.8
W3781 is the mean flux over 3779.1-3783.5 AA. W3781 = 20.5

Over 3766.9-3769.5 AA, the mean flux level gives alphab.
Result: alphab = 17.9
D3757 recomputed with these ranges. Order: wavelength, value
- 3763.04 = 17.9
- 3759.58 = 19.3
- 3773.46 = 18.2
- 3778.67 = 20.6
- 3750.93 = 16.6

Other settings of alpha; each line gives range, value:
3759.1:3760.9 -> 19.3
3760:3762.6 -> 19.7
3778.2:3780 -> 20.3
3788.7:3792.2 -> 20.6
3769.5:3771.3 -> 13.7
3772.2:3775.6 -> 19.1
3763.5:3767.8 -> 17.8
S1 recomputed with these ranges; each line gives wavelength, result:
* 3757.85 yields 19.8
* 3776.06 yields 20.8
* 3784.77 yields 21.3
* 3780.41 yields 19.5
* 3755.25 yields 17.9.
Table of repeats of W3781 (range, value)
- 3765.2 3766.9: 18.7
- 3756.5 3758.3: 19.6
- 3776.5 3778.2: 20.8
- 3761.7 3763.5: 18.8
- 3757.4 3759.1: 19.8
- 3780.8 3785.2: 21.1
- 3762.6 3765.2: 17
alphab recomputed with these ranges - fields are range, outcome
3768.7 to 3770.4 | 15.4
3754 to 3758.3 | 18.8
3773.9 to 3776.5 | 21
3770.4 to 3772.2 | 13.8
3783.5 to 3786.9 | 20.9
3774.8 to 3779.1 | 20.9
